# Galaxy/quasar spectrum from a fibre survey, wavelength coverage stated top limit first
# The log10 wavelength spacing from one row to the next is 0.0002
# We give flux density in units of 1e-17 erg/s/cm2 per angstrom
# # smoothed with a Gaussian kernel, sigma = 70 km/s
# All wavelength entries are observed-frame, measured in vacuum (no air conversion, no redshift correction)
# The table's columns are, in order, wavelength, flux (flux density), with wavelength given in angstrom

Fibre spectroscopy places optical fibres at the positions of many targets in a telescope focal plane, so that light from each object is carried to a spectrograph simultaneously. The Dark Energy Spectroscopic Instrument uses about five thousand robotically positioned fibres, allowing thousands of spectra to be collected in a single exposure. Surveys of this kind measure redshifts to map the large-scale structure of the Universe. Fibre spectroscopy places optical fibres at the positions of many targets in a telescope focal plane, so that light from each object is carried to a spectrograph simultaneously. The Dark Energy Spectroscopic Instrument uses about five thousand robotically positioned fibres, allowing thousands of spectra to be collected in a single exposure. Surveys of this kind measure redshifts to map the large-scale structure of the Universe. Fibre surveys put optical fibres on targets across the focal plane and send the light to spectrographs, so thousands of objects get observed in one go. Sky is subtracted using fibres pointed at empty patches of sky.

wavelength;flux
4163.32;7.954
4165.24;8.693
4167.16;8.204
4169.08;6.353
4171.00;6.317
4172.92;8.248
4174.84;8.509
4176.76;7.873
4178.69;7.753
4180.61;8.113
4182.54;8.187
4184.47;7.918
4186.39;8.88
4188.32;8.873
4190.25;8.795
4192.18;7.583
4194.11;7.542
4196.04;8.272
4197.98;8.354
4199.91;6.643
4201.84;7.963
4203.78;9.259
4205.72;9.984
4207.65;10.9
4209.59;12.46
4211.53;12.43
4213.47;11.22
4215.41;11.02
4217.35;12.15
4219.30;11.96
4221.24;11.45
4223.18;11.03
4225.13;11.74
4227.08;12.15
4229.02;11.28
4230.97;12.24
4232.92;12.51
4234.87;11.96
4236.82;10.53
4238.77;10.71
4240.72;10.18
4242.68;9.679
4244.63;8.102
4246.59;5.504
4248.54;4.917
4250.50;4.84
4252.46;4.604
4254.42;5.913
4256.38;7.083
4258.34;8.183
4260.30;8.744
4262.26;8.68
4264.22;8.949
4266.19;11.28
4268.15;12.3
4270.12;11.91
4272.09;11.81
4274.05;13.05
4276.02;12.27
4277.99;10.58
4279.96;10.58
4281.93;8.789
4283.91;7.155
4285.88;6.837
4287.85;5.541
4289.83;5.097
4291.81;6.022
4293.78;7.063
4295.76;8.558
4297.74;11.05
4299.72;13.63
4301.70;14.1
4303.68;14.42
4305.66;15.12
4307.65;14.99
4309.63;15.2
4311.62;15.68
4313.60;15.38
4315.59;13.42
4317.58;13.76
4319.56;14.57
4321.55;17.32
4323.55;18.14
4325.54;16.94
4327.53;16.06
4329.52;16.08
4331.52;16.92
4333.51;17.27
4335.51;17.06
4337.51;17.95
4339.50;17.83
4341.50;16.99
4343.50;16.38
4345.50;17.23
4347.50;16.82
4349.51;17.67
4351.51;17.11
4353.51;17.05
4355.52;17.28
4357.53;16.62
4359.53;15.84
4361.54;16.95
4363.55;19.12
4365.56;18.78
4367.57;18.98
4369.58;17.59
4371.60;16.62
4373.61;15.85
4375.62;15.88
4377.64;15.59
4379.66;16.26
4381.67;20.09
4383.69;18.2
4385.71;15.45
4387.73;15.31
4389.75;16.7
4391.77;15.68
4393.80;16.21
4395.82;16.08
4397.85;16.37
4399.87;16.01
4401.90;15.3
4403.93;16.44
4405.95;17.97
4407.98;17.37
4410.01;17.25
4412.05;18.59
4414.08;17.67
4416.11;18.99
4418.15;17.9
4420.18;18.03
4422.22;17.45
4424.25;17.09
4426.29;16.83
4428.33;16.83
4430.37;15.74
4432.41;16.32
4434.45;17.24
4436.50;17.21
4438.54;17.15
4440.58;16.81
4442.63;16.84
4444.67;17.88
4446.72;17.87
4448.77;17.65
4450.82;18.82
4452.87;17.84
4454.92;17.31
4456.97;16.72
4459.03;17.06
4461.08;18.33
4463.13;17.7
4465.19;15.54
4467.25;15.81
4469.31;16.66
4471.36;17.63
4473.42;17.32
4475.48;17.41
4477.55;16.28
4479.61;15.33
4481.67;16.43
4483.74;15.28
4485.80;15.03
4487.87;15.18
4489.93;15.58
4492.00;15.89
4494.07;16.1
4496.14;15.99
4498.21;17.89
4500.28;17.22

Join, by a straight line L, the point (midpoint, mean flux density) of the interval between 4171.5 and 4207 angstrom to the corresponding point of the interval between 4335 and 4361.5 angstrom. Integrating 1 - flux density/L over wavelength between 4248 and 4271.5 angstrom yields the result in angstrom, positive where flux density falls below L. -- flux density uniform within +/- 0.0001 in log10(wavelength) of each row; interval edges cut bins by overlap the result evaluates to 7.71 angstrom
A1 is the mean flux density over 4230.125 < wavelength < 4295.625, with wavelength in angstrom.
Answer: 8.88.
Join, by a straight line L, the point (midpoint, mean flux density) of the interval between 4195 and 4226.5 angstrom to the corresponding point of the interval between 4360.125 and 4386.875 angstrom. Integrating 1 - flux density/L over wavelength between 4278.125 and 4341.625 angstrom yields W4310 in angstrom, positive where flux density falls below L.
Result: 6.7 angstrom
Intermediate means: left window 10.4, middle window 13.2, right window 17.3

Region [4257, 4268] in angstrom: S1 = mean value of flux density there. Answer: 9.34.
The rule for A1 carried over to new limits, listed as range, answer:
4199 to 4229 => 10.8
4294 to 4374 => 16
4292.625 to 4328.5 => 14.2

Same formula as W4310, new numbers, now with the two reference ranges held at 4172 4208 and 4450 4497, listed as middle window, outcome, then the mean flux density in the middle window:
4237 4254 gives 4.29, 7.42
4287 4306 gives 2.61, 9.92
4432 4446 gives -1.39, 17.1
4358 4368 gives -3.31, 17.8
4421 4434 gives -1.30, 16.8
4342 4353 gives -3.51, 17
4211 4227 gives -4.23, 11.6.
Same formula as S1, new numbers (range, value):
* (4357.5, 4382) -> 17.2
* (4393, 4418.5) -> 17.1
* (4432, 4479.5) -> 17.2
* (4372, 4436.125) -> 16.9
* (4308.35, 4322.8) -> 15.1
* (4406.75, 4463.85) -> 17.4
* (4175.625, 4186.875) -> 8.1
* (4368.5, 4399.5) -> 16.5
